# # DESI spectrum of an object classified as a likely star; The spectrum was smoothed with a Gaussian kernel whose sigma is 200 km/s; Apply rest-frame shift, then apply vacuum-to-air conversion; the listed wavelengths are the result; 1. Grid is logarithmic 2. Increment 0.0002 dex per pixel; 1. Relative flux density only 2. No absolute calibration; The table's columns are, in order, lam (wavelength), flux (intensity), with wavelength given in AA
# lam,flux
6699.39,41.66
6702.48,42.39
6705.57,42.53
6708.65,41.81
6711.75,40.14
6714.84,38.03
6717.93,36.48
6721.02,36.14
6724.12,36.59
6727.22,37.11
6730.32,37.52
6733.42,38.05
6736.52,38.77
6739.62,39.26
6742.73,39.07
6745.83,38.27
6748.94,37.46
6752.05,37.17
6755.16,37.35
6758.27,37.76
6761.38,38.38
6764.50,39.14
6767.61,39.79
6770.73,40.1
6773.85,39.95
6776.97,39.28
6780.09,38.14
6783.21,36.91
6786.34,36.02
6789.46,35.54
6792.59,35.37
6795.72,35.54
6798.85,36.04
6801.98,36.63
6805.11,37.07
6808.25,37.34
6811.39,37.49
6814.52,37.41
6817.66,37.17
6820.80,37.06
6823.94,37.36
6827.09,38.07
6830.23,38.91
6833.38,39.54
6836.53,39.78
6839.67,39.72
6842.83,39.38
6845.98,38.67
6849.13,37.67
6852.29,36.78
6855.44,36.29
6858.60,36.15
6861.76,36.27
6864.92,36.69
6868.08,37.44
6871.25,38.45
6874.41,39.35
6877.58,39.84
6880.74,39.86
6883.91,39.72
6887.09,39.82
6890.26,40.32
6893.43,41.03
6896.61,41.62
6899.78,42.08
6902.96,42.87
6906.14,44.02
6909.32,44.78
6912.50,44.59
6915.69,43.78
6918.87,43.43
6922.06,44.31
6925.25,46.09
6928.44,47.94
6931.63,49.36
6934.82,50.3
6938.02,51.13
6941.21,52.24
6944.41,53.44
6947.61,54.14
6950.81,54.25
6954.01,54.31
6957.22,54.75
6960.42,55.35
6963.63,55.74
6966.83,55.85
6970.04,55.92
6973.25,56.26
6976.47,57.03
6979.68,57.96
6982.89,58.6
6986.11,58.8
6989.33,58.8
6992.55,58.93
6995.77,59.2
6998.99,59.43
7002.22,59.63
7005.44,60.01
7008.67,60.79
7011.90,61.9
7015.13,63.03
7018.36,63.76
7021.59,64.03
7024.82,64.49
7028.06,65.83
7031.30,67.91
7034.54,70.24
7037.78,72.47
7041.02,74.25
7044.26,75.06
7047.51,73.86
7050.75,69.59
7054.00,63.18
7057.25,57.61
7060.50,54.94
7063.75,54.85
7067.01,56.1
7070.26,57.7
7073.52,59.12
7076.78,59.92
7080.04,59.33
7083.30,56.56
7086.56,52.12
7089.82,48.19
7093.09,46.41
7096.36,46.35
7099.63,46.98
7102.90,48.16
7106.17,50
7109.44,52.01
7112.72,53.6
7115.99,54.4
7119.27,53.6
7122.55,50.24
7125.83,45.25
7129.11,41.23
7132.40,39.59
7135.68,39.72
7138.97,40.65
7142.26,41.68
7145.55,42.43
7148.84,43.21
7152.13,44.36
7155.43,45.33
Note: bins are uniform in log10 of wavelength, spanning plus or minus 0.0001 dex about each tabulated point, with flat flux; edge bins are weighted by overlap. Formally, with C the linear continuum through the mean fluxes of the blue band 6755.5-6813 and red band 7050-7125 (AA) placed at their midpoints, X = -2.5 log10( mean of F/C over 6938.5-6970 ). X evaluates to -0.16 mag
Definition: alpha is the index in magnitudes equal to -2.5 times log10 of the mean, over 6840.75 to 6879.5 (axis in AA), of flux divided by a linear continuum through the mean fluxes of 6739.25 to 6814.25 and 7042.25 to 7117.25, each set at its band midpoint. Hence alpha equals 0.14 mag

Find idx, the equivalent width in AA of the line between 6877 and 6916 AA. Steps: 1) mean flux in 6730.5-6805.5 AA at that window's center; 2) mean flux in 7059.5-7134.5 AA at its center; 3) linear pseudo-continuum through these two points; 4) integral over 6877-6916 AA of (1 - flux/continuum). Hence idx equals 1.2 AA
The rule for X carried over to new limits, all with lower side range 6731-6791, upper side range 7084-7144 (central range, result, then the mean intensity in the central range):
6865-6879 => 0.070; 38.5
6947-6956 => -0.248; 54.2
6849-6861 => 0.115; 36.6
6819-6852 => 0.045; 38.5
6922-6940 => -0.143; 48.6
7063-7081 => -0.243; 57.9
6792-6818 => 0.076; 36.7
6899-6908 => -0.031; 43.1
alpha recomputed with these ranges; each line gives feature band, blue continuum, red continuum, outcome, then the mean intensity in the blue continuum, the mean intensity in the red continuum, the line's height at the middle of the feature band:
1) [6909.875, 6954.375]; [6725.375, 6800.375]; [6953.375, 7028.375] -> 0.10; 37.8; 59.1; 53.6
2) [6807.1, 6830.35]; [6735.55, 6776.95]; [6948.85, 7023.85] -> 0.17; 38.7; 58.5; 44.1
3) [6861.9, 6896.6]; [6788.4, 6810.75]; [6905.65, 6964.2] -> 0.13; 36.3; 49.7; 44.2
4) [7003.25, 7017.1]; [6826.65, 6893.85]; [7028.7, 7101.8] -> -0.13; 38.6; 60.1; 54.3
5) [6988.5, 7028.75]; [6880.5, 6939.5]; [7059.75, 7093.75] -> -0.21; 44.1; 55.3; 50.7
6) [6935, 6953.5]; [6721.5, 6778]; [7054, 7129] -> -0.14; 38.3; 52.9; 46.6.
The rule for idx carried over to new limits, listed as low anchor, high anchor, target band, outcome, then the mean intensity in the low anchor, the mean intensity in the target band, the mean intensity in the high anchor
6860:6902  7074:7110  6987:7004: -4.83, 39.5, 59.2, 51.7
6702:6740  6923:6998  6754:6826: 9.50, 38.7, 37.5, 54.6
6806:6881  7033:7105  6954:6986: -4.20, 38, 56.4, 59.1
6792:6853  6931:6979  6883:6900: 2.05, 37.7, 40.7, 54.2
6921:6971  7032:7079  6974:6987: -0.45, 52.2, 57.9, 64.2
